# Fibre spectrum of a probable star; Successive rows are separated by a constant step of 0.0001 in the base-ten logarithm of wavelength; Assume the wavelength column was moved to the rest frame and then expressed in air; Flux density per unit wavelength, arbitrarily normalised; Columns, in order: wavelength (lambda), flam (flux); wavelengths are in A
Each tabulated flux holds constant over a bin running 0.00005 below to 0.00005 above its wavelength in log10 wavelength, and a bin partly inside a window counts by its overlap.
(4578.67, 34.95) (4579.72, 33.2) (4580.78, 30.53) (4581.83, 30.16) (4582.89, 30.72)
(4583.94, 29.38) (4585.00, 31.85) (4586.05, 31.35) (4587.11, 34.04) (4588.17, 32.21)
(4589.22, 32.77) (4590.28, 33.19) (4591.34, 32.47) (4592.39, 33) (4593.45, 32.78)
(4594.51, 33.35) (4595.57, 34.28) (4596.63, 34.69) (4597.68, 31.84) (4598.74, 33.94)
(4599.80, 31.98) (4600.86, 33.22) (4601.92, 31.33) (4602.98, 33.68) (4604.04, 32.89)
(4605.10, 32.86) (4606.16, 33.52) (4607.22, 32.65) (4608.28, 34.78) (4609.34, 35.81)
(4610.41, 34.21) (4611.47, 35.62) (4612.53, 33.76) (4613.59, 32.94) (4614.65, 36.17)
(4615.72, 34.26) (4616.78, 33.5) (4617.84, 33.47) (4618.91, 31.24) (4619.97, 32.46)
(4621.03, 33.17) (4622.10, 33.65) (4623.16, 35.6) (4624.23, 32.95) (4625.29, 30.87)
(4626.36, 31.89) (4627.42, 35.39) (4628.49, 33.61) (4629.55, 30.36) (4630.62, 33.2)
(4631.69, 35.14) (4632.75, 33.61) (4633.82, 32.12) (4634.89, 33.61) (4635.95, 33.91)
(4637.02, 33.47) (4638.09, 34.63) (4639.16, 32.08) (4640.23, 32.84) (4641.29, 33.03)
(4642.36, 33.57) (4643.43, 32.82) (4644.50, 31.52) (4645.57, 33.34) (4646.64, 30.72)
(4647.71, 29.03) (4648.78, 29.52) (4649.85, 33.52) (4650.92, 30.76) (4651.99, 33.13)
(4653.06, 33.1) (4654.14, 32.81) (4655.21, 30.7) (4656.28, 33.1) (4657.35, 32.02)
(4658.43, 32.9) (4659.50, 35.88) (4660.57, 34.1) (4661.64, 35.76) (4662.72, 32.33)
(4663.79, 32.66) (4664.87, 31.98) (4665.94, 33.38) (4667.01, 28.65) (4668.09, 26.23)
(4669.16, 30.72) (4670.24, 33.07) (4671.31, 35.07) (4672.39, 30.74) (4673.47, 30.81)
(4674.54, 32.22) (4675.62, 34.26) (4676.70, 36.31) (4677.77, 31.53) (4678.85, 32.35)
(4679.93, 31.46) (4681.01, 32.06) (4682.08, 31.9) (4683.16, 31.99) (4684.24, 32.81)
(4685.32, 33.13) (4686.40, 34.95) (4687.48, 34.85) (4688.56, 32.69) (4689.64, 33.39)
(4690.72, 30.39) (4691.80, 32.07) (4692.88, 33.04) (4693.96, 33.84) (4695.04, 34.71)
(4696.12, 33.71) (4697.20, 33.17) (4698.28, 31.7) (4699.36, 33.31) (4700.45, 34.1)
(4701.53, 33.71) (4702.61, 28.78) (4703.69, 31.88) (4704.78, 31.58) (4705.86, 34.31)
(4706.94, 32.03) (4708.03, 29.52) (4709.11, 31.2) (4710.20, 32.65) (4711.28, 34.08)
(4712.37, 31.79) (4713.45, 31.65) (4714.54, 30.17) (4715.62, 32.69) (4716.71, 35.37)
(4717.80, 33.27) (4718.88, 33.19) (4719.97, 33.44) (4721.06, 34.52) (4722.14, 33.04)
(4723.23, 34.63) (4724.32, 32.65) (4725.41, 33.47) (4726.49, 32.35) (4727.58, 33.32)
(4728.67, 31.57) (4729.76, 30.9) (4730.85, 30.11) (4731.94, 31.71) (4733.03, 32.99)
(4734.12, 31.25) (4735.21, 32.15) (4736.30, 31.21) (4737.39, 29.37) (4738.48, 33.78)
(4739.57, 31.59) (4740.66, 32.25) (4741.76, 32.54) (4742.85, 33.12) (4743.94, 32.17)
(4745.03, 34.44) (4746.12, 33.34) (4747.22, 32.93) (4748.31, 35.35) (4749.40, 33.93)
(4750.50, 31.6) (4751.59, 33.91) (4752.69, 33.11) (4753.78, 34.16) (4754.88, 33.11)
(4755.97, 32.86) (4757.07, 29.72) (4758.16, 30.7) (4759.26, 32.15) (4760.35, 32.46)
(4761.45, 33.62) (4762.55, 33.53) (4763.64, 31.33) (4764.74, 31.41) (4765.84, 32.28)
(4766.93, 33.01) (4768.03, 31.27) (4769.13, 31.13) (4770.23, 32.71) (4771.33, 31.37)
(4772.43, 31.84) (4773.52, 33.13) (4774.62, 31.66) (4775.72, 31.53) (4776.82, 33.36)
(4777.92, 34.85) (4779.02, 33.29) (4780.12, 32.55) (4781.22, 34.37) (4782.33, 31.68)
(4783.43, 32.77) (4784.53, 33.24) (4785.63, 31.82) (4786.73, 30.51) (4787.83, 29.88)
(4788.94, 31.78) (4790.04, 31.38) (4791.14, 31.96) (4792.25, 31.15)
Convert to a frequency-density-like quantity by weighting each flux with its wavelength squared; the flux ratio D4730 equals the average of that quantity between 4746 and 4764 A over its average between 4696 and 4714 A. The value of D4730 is 1.04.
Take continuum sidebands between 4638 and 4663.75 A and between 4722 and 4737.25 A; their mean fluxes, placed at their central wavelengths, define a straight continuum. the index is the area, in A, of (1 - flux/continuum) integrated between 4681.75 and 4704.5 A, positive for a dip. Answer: -0.4 A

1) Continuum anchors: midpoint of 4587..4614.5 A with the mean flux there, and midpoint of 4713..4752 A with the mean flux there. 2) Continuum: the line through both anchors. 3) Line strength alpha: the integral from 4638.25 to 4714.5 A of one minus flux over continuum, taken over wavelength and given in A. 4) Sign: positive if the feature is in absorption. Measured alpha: 1.3 A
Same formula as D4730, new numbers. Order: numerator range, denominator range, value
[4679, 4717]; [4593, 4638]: 1.01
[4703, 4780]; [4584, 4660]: 1.04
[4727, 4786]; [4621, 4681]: 1.04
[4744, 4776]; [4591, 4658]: 1.04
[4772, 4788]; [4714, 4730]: 1.01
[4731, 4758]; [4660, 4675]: 1.05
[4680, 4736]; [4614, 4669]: 1.03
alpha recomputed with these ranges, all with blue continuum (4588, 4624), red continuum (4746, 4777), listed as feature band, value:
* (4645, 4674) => 0.9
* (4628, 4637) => 0.0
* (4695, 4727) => 0.1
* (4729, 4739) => 0.4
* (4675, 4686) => 0.1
